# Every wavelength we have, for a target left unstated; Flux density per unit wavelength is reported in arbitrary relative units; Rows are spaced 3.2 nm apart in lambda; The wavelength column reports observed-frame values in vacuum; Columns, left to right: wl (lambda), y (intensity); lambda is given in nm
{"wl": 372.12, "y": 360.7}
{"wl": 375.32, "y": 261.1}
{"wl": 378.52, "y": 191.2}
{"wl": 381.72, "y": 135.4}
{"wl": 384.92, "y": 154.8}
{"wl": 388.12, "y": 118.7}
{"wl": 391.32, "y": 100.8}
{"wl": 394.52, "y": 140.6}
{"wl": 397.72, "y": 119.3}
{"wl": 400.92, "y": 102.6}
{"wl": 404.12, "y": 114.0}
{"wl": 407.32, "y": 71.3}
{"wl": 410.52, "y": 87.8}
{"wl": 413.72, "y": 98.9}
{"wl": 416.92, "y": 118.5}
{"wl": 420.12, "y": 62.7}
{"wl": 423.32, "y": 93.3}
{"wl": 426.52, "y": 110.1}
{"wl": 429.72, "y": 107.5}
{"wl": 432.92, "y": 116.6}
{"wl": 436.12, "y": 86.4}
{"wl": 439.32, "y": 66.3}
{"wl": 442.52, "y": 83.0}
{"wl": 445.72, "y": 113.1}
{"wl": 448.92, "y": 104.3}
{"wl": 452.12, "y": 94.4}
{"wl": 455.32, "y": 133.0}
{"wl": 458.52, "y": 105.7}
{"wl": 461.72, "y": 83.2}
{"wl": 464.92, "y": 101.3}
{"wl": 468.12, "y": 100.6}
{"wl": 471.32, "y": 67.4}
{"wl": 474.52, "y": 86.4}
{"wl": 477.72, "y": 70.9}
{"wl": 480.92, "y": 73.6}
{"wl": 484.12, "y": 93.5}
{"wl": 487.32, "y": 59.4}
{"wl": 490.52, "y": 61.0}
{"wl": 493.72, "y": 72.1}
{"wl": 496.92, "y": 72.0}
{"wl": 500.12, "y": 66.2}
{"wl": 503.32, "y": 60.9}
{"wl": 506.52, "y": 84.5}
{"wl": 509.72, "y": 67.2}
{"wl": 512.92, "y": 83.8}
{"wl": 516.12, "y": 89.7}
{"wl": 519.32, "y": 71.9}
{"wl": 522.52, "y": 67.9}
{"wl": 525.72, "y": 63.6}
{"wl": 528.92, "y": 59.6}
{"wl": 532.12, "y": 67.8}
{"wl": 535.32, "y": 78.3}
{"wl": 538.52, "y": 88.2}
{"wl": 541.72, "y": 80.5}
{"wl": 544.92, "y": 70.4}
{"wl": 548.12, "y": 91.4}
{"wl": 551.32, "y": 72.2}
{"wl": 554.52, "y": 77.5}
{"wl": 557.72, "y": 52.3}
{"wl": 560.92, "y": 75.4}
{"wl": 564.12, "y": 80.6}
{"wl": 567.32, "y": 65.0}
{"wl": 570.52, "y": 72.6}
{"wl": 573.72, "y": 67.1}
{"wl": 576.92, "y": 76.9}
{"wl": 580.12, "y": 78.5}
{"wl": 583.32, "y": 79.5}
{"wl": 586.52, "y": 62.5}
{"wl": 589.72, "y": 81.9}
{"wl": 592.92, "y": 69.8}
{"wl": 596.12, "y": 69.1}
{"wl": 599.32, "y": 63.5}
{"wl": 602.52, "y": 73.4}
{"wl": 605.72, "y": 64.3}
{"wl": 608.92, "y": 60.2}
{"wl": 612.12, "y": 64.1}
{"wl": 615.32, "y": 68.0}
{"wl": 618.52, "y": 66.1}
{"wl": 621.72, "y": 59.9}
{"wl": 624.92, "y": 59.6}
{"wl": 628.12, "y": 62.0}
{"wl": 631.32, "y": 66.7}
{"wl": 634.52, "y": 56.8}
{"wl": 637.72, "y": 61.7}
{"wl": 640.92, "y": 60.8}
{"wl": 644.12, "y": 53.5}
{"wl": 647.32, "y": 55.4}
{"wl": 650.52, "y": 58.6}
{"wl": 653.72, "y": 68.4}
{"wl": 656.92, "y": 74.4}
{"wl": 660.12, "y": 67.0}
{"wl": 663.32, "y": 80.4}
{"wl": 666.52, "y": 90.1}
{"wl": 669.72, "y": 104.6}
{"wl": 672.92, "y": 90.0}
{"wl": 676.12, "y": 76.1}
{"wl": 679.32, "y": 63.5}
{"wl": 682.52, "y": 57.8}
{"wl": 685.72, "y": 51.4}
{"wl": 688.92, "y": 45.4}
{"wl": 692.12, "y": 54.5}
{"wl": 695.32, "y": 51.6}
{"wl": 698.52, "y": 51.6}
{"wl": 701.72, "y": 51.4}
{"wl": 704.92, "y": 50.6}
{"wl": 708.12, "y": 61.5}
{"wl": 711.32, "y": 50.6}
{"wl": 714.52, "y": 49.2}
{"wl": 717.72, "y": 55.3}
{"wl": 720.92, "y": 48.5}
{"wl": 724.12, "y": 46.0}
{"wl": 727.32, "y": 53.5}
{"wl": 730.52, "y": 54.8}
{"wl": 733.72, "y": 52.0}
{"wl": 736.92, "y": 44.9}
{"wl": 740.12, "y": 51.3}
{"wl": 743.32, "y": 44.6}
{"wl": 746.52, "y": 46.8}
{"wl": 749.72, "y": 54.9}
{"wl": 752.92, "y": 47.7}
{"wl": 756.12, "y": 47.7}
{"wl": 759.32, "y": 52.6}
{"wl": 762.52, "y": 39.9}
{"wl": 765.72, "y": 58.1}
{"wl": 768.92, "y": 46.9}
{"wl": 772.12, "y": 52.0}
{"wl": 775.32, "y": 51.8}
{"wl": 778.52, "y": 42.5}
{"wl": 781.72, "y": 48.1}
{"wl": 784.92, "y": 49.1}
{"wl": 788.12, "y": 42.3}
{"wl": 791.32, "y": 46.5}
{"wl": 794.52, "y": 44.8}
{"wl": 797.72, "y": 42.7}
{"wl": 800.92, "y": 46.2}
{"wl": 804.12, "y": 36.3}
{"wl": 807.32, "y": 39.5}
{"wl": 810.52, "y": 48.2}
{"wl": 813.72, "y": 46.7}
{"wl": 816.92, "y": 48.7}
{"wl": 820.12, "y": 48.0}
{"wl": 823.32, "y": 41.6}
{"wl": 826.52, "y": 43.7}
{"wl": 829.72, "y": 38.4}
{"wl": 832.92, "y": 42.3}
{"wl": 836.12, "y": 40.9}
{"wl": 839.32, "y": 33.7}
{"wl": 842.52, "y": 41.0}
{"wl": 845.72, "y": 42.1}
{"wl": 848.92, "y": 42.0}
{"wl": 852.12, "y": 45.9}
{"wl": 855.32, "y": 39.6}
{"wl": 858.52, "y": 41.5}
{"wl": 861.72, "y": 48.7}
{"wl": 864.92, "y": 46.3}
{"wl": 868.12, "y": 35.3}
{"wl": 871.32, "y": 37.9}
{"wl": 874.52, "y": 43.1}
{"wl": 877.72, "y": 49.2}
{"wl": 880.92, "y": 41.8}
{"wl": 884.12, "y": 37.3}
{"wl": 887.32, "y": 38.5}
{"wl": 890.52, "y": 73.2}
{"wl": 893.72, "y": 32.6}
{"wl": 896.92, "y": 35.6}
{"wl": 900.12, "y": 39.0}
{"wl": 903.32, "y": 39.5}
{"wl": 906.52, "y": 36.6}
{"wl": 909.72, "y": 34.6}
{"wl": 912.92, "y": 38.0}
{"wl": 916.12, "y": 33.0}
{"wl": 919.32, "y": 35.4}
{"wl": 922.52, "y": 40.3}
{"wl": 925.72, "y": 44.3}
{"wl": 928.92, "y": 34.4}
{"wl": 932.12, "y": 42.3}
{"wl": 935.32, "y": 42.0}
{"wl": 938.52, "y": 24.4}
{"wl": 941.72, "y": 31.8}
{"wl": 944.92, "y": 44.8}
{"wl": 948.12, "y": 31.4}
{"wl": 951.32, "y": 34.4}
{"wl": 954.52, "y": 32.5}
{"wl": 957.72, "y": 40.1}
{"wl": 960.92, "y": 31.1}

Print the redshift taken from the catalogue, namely 1.387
